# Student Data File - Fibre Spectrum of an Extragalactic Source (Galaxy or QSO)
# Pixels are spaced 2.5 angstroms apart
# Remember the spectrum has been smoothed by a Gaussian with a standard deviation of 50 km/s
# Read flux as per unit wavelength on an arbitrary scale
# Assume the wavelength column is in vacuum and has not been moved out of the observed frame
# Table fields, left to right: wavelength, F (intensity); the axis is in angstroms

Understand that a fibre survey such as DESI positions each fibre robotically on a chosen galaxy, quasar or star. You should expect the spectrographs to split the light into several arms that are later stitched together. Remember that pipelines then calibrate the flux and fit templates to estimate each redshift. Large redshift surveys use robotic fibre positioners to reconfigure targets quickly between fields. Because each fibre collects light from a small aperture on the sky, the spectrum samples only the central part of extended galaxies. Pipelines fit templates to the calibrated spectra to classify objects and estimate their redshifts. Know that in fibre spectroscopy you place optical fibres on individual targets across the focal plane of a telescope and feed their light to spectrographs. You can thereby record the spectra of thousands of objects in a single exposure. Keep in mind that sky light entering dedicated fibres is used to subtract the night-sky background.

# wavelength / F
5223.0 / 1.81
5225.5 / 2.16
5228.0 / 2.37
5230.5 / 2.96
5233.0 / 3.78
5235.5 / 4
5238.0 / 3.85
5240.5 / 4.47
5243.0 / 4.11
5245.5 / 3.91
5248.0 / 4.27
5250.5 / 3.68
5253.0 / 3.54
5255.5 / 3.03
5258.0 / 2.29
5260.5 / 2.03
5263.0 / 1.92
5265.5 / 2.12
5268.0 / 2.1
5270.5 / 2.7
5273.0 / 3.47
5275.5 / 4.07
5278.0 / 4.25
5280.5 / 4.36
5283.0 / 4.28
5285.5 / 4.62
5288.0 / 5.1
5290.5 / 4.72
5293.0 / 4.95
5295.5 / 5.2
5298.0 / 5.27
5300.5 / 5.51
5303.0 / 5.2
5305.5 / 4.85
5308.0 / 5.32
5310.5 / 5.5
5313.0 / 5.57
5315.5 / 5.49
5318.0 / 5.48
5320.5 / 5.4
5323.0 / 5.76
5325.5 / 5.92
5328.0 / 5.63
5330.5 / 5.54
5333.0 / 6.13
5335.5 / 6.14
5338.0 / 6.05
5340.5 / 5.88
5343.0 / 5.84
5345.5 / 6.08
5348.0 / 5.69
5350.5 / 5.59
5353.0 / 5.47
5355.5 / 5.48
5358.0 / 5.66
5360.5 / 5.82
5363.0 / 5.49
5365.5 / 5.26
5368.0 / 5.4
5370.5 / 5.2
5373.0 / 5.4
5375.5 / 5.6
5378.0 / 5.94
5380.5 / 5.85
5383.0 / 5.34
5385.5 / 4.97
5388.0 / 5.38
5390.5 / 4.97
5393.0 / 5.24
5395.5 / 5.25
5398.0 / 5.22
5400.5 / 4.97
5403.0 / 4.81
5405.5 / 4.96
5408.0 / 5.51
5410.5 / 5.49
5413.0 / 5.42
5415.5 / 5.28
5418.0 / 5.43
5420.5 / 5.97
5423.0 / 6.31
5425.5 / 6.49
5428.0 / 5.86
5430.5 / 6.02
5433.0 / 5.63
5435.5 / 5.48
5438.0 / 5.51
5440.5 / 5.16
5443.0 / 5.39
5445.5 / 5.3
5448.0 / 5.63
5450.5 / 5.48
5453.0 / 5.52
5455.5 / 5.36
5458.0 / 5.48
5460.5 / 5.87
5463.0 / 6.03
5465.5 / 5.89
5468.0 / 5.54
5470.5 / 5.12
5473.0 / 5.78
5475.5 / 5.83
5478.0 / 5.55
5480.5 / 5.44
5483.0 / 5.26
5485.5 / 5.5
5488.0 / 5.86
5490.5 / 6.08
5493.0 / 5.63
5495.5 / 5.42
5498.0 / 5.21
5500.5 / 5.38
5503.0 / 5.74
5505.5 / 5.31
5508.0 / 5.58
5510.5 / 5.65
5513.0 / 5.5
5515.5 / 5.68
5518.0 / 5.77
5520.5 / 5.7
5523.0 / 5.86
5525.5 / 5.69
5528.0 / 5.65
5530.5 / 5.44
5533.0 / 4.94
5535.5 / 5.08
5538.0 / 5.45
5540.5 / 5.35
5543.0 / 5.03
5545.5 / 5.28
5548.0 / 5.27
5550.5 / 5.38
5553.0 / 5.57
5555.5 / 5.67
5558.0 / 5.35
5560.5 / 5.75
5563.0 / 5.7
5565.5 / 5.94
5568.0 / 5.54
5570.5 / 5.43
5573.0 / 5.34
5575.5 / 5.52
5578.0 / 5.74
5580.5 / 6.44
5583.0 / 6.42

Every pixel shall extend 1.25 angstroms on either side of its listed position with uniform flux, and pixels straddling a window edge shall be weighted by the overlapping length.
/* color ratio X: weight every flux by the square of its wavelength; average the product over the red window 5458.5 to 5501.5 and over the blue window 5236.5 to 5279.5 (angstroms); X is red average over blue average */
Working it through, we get 1.85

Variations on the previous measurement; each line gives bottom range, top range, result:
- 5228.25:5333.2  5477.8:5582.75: 1.41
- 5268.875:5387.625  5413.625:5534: 1.12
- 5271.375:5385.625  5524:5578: 1.11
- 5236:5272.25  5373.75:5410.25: 1.76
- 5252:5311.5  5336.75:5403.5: 1.41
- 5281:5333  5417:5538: 1.13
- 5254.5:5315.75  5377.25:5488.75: 1.41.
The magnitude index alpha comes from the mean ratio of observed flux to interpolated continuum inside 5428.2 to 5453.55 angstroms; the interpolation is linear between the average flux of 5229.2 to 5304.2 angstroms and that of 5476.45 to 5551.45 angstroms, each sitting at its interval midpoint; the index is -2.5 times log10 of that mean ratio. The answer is -0.107 mag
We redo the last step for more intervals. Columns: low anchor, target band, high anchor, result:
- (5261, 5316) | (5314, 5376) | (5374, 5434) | -0.16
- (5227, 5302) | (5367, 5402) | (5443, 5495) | -0.11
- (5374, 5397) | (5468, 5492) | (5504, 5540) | -0.02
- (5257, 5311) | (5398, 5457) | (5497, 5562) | -0.13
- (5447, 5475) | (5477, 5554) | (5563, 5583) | 0.04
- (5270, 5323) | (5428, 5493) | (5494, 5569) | -0.06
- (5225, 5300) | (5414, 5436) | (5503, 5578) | -0.22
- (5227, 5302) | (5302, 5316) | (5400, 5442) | -0.23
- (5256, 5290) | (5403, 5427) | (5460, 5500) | -0.14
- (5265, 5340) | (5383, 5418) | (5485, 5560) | 0.00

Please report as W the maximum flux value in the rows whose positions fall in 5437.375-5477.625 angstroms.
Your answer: 6.03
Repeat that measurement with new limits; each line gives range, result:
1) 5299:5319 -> 5.57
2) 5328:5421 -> 6.14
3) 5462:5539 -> 6.08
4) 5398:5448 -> 6.49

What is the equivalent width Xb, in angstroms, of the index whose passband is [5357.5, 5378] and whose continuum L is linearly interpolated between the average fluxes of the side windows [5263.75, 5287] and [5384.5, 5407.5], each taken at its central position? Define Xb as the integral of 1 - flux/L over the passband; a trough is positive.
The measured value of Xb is -3.3 angstroms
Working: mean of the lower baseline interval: 3.53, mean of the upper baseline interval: 5.1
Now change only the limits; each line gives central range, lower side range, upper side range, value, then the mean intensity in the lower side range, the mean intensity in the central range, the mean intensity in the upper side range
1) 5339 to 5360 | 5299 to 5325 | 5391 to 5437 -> -1.0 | 5.42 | 5.72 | 5.51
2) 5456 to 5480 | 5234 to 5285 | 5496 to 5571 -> -3.1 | 3.44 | 5.66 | 5.5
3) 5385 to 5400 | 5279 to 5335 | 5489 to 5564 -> 0.5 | 5.27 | 5.17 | 5.5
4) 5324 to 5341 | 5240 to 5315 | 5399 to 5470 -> -4.8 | 4.09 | 5.9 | 5.56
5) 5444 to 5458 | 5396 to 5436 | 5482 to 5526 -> 0.3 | 5.55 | 5.46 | 5.6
